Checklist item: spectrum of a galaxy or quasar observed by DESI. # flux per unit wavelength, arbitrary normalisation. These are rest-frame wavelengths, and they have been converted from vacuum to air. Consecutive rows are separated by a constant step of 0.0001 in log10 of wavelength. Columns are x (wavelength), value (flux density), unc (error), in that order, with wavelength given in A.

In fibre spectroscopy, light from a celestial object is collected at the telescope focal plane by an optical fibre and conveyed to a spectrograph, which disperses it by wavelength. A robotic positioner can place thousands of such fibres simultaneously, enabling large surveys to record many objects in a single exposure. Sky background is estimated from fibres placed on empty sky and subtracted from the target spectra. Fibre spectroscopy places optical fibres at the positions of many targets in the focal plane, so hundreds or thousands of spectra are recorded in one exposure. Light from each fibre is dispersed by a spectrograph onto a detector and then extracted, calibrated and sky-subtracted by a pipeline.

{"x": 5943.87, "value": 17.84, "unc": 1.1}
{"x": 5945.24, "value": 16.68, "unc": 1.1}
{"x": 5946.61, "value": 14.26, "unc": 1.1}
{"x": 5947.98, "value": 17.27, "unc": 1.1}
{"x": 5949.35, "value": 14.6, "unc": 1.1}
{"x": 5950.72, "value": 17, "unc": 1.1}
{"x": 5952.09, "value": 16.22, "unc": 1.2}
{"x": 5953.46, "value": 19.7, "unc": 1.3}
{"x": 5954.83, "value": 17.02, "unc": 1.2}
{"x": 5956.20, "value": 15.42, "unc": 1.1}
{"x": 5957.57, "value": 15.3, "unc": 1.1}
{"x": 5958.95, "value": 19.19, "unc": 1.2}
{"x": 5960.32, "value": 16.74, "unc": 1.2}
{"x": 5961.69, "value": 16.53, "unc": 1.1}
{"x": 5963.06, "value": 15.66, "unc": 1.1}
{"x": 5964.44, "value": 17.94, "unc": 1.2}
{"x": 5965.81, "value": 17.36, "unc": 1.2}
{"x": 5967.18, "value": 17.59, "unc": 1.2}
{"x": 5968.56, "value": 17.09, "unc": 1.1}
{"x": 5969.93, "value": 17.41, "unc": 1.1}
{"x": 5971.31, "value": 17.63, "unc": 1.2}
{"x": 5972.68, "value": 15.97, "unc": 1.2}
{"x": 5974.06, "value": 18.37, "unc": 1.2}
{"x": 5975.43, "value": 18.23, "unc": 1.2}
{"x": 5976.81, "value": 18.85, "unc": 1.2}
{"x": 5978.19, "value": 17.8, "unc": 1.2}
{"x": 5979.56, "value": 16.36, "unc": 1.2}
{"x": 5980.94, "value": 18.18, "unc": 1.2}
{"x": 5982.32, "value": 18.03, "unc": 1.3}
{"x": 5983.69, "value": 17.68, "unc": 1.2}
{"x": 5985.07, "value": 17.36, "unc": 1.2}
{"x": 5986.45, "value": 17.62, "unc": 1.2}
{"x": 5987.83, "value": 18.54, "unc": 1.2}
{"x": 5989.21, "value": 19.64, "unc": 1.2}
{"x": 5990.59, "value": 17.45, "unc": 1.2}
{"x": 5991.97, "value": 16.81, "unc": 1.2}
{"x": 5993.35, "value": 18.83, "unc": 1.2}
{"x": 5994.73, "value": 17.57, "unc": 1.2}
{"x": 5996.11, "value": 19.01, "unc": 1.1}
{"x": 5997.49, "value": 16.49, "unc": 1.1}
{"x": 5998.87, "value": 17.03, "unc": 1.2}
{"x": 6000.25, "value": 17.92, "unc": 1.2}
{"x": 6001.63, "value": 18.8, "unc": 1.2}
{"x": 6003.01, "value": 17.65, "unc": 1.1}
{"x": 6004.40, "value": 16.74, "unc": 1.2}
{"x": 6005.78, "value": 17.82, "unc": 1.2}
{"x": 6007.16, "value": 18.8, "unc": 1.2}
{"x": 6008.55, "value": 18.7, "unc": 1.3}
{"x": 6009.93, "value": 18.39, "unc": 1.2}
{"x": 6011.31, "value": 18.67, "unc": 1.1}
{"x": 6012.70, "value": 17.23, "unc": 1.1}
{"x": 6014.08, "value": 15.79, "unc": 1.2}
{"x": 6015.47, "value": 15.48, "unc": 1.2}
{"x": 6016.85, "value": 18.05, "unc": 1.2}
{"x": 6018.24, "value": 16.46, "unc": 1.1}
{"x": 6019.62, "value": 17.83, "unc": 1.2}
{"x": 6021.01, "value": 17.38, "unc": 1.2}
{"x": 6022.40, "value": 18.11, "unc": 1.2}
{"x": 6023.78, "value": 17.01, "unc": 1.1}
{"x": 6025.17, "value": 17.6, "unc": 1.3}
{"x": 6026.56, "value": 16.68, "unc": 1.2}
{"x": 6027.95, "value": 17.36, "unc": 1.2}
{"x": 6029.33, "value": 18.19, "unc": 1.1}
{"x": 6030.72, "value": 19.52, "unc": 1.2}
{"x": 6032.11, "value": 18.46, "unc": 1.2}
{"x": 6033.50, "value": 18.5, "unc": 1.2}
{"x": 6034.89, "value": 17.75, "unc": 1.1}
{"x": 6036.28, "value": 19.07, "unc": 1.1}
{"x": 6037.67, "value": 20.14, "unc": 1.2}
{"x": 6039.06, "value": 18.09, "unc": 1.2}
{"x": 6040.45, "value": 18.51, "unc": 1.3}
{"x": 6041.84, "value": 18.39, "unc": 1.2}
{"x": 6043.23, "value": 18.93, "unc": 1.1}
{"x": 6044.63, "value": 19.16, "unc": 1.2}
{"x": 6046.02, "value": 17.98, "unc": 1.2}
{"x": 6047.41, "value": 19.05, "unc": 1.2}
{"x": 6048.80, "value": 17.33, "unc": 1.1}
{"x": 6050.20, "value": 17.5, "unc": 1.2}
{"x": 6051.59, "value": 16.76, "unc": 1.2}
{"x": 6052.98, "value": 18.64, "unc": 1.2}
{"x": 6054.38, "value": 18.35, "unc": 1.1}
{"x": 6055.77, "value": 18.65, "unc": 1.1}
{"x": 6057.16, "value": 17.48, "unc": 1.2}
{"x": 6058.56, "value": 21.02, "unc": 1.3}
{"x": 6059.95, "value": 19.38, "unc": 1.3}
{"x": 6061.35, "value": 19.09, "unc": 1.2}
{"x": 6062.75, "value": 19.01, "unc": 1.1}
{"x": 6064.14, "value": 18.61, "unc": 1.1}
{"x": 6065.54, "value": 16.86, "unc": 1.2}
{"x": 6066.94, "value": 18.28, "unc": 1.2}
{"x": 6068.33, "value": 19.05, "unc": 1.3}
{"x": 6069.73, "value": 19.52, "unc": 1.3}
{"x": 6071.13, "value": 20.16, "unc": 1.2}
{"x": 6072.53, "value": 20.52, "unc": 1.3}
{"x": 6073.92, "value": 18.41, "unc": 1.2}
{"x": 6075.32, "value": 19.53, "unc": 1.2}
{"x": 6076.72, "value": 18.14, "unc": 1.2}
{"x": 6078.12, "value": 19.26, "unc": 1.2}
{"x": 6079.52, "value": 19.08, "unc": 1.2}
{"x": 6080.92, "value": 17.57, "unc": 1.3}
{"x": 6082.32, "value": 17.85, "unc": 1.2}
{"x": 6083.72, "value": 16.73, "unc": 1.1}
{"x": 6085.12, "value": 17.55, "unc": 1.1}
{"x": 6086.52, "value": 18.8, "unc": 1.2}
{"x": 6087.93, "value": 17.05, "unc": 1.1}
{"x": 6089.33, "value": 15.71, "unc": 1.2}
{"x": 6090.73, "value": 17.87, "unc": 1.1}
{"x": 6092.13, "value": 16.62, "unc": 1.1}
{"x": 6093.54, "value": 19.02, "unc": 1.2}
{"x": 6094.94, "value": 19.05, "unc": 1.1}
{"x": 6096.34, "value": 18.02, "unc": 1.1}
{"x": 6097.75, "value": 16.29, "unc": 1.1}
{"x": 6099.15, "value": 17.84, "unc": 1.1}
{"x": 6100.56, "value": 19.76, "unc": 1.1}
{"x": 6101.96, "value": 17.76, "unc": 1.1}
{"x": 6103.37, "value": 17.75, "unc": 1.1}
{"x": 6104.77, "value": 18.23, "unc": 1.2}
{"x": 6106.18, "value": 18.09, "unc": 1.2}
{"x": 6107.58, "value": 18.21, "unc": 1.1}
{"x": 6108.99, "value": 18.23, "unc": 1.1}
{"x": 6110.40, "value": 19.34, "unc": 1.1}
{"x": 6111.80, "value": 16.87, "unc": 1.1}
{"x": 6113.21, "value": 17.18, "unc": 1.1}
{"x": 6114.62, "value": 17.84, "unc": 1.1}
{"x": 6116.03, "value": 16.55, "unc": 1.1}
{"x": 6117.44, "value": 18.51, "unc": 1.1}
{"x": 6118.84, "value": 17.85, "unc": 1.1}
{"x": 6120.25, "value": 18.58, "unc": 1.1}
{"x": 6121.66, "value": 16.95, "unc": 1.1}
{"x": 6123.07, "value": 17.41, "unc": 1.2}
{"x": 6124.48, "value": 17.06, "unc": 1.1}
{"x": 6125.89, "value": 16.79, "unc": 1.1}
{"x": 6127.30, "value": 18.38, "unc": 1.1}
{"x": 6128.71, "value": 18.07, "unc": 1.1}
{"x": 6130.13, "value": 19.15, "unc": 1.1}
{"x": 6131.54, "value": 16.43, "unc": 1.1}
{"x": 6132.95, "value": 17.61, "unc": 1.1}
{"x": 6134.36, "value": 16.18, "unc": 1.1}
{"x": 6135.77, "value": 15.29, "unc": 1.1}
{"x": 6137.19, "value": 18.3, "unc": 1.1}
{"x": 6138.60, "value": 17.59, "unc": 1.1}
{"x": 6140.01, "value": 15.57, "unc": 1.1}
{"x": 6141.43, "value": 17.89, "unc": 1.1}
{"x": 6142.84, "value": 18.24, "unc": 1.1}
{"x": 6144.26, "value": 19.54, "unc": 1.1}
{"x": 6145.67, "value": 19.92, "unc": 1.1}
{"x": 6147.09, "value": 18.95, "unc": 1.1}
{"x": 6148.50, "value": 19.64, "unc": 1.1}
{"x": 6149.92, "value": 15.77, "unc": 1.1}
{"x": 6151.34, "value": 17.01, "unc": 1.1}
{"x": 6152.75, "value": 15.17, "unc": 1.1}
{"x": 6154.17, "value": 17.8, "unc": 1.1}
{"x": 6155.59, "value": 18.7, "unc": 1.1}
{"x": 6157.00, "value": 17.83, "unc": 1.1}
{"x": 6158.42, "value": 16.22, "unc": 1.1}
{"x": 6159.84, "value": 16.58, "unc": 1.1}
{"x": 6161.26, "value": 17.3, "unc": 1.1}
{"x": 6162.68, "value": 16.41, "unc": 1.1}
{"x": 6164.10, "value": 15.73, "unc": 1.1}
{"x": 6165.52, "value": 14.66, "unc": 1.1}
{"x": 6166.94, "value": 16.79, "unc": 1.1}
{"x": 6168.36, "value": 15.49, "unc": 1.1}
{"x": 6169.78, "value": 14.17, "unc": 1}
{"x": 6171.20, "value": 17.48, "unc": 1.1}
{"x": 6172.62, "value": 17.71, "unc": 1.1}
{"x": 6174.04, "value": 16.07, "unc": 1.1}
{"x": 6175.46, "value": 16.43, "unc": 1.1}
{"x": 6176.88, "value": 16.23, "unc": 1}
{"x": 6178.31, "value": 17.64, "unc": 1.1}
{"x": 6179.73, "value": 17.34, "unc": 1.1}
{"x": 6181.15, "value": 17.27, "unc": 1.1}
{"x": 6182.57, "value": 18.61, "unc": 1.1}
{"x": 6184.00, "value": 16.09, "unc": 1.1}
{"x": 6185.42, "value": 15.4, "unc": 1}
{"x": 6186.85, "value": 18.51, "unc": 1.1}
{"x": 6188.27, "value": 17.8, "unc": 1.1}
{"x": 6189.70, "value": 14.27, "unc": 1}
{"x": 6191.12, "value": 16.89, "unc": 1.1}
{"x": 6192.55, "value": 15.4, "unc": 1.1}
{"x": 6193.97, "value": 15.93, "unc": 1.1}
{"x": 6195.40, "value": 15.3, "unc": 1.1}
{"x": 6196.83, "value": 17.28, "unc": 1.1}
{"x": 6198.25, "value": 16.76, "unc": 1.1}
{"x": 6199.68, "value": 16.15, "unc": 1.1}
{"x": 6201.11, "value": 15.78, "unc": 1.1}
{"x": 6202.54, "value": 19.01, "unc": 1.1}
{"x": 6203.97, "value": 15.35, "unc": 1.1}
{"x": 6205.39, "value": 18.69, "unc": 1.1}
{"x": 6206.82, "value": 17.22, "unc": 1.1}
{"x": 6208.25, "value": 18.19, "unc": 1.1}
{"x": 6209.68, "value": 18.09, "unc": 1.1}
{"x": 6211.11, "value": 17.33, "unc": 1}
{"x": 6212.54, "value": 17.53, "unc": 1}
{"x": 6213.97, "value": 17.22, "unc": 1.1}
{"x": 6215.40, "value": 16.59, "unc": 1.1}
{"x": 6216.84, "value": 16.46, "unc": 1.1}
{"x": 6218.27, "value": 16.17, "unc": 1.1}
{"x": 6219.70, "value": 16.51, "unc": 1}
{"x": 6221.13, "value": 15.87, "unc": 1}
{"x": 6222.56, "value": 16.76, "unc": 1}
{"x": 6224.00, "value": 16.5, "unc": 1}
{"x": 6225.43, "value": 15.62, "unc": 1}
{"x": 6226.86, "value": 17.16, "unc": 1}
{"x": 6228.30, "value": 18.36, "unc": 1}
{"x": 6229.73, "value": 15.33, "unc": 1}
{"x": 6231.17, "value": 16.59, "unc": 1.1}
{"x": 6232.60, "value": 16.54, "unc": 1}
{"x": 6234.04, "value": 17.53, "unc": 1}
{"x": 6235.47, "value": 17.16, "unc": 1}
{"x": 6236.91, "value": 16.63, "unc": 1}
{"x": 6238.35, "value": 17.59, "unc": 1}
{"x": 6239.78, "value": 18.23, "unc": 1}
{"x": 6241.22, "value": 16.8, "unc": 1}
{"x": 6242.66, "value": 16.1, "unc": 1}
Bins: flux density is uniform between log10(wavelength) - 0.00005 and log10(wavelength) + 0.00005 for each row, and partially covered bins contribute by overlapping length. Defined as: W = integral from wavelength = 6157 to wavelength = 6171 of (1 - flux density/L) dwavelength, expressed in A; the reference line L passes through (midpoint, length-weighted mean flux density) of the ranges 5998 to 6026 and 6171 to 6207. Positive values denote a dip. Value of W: 0.7 A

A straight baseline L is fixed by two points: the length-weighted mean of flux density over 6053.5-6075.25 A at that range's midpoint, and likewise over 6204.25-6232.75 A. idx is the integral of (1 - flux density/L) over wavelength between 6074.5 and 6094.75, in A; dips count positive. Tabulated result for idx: 0.8 A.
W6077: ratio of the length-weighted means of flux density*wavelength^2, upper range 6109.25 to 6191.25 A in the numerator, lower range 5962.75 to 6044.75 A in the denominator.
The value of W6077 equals 1.0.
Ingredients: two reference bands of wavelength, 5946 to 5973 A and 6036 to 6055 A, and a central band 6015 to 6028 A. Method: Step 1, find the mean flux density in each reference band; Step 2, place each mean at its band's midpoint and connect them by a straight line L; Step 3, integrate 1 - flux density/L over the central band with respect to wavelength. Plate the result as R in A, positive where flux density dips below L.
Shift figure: 0.5 A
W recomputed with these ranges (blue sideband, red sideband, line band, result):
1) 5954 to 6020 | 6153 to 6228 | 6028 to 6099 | -4.8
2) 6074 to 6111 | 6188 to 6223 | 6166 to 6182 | 0.5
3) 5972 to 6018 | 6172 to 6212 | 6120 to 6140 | -0.2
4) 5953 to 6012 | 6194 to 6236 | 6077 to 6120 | -1.6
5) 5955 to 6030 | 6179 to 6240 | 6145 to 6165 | -0.4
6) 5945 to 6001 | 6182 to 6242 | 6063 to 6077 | -1.5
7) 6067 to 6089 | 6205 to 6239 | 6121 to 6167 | 1.3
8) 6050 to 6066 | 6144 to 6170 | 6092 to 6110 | -0.3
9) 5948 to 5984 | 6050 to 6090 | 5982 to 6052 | -0.4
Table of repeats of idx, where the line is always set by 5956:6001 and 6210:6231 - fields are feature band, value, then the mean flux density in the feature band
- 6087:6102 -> -0.54 A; 17.7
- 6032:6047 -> -1.15 A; 18.6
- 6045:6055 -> -0.40 A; 18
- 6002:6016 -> -0.13 A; 17.6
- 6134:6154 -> -0.68 A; 17.5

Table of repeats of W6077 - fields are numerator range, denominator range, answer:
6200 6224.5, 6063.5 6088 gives 0.96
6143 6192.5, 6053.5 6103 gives 0.95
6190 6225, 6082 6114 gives 0.97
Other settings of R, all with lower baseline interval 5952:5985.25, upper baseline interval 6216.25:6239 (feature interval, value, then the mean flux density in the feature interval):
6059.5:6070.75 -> -1.08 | 18.7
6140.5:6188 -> -0.74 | 17.1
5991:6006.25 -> -0.36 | 17.7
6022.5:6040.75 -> -1.08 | 18.2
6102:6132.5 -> -1.46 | 17.8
